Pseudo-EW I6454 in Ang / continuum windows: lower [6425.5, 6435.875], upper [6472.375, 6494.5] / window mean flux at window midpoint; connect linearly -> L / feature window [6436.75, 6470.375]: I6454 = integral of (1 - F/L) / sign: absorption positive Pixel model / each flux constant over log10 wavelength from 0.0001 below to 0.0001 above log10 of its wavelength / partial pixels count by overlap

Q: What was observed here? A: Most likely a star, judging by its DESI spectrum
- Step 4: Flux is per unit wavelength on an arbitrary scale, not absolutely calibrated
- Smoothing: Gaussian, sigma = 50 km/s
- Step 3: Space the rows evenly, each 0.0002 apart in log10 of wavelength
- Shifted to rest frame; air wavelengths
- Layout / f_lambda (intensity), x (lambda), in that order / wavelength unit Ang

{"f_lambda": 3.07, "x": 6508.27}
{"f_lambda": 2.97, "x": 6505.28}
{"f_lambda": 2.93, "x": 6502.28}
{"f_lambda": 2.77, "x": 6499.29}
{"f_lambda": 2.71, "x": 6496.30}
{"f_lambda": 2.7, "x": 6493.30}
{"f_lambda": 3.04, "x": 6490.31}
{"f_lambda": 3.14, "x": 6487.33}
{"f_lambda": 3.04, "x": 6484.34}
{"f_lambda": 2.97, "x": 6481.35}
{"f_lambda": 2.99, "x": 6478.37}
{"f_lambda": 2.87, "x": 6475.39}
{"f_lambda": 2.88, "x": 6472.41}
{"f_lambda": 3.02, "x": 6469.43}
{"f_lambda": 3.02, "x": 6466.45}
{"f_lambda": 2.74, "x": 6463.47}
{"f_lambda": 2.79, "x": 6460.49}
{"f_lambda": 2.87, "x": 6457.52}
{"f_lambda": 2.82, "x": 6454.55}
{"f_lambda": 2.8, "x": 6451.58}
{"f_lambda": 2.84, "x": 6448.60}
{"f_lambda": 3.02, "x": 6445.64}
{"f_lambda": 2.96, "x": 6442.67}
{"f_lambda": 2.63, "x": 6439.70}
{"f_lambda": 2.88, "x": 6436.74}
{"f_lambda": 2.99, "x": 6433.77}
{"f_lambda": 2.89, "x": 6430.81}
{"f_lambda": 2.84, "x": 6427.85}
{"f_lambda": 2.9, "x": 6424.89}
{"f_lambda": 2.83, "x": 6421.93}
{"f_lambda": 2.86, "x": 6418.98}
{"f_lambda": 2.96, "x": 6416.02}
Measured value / 0.76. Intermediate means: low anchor 2.9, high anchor 2.96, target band 2.86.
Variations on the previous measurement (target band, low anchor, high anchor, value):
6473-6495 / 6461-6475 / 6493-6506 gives -0.77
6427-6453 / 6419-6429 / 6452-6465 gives -0.36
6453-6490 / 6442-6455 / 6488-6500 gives -0.96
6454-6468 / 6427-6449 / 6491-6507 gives 0.07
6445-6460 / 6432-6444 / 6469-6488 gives 0.25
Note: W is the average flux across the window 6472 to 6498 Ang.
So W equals 2.93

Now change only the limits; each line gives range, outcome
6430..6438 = 2.92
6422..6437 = 2.89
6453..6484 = 2.9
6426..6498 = 2.89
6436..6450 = 2.87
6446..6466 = 2.83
